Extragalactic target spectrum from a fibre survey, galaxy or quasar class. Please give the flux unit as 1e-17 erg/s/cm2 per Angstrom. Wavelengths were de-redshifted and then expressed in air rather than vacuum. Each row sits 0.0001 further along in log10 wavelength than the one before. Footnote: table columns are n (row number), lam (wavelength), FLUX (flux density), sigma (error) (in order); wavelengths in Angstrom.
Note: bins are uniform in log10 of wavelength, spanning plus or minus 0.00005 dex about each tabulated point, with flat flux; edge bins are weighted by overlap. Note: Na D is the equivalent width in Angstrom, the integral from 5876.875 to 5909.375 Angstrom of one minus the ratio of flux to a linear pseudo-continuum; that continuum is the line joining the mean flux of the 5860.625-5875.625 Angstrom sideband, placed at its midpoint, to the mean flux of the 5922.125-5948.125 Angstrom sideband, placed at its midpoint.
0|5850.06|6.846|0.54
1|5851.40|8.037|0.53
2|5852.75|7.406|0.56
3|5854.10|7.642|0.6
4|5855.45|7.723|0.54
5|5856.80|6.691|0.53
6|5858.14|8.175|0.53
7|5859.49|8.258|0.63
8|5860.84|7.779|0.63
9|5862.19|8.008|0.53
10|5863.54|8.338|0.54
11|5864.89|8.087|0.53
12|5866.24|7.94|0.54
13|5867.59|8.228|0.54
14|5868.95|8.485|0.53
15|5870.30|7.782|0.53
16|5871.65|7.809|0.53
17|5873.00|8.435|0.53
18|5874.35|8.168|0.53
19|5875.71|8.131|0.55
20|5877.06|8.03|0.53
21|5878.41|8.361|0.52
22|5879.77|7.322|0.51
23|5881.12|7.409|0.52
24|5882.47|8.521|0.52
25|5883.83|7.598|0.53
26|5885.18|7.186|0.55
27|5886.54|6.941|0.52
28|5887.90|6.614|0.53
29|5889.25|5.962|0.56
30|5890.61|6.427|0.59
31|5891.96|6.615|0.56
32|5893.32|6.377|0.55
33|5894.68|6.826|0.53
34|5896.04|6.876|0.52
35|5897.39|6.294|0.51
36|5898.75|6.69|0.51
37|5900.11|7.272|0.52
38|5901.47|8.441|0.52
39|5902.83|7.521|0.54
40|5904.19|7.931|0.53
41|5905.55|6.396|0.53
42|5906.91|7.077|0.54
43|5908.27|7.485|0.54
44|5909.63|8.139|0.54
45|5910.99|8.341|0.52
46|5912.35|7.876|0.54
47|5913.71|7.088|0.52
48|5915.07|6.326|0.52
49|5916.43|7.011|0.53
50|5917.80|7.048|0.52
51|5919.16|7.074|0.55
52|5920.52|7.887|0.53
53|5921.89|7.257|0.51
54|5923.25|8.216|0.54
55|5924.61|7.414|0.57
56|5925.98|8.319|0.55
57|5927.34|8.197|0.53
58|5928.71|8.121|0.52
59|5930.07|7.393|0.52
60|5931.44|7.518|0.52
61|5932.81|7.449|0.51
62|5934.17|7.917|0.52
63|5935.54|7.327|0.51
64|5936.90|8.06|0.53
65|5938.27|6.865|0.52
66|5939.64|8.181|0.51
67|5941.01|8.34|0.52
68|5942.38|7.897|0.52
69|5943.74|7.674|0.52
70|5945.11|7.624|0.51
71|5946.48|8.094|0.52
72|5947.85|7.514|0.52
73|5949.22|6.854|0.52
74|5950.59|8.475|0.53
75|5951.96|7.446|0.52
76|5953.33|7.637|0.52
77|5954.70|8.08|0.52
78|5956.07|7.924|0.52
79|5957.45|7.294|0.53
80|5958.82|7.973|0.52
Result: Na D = 3.3 Angstrom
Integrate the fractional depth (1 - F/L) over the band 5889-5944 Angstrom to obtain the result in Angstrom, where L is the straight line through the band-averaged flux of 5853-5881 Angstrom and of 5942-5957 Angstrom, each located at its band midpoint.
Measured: 2.9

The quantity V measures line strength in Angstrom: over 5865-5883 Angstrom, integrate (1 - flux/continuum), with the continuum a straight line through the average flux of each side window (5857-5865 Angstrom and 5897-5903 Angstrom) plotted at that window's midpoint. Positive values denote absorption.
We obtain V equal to -0.6 Angstrom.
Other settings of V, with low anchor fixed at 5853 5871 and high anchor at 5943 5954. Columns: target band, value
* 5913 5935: 0.6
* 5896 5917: 1.3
